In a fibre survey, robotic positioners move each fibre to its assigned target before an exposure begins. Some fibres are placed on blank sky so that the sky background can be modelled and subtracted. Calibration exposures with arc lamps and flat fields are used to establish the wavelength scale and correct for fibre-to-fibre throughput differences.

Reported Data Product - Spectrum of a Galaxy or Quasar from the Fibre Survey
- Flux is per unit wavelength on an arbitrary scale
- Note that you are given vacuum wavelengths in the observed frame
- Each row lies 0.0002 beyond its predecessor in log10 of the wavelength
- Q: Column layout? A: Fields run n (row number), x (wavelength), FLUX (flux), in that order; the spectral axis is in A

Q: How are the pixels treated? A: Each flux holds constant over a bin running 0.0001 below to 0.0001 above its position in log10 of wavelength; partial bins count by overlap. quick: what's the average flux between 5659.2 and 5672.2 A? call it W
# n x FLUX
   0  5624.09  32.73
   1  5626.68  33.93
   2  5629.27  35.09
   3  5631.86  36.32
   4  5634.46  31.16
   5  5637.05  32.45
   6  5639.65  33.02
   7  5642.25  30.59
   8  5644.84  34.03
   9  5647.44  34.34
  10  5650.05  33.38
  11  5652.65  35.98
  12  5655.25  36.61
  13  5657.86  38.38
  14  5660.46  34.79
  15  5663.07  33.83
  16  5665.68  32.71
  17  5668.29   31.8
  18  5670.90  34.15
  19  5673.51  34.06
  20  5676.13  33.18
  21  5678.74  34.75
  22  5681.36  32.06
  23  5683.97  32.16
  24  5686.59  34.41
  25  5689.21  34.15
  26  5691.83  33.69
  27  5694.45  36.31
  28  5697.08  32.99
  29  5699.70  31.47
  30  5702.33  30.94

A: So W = 33.4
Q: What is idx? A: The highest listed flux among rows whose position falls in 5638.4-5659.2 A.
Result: 38.38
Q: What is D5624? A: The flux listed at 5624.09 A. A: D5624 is 32.73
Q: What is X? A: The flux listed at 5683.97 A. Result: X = 32.16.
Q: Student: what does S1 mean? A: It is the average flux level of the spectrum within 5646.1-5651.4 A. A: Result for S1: 33.8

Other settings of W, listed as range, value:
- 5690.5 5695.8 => 35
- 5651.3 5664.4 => 35.9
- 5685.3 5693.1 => 34.1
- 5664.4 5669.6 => 32.3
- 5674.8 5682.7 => 33.3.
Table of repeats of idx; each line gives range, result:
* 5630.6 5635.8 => 36.32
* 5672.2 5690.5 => 34.75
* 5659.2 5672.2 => 34.79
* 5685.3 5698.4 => 36.31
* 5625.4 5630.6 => 35.09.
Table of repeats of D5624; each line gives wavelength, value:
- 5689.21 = 34.15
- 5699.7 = 31.47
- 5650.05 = 33.38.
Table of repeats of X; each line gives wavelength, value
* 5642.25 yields 30.59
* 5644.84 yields 34.03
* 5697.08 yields 32.99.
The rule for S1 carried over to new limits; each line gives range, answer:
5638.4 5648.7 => 33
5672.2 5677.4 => 33.6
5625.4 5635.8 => 34.1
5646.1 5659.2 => 35.7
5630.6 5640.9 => 33.2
